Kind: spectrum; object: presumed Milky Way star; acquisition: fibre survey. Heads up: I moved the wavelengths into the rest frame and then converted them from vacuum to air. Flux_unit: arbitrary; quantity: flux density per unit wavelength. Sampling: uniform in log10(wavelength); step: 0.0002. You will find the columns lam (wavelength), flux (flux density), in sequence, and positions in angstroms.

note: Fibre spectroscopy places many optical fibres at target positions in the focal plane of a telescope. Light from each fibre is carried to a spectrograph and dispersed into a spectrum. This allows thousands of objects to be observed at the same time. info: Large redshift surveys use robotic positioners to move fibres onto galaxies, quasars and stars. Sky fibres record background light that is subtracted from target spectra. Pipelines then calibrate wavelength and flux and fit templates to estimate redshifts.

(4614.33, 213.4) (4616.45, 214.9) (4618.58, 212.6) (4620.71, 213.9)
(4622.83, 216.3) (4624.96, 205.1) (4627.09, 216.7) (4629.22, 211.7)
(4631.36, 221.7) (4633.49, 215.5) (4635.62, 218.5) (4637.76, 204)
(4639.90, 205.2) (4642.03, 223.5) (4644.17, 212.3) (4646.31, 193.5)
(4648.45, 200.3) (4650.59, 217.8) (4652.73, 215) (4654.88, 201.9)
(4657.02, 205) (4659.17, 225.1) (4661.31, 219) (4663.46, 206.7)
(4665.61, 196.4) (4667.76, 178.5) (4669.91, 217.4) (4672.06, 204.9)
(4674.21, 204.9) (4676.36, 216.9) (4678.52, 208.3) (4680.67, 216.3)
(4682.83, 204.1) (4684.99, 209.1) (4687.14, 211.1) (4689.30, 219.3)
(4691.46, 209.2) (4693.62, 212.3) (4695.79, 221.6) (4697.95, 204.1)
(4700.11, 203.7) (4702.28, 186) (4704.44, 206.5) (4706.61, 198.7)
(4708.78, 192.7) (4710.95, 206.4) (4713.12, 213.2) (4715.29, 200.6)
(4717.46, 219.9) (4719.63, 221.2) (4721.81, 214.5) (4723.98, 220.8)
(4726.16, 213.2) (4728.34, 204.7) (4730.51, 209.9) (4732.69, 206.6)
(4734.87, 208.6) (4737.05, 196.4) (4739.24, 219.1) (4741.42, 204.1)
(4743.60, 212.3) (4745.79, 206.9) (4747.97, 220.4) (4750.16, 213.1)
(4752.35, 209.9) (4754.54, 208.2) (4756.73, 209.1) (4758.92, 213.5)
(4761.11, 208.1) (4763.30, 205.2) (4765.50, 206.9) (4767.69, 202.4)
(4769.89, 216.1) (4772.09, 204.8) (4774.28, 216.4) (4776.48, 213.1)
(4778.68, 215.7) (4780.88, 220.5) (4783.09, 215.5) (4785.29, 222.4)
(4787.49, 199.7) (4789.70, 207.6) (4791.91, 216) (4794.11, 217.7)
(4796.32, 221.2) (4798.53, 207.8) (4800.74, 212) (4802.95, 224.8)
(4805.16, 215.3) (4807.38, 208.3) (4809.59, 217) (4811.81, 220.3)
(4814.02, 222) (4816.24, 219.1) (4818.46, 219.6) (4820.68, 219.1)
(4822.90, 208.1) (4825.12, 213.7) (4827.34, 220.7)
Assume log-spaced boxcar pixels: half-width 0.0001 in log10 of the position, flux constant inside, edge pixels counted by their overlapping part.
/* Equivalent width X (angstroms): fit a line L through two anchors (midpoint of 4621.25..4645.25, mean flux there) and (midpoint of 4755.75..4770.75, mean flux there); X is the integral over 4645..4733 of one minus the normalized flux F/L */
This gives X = 1.4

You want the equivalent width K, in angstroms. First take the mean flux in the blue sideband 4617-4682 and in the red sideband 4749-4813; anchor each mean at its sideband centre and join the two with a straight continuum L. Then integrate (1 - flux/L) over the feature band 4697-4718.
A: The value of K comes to 0.9 angstroms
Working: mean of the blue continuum 210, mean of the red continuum 213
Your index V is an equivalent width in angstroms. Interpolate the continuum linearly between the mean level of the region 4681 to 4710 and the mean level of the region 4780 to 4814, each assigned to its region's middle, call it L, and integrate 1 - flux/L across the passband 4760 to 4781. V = 0.2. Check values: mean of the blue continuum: 206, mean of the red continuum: 215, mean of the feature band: 211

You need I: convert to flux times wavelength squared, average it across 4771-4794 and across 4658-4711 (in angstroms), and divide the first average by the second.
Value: 1.07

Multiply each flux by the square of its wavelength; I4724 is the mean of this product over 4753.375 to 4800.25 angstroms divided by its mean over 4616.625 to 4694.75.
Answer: 1.06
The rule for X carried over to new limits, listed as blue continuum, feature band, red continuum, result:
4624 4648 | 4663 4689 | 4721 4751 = 0.6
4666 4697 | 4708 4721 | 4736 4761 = 0.0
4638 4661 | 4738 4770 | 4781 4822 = 0.6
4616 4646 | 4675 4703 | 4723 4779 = 0.3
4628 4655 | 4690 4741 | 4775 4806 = 1.1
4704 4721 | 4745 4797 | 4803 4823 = 0.3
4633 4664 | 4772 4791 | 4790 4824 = 0.2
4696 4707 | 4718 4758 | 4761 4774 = -1.2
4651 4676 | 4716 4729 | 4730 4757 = -0.4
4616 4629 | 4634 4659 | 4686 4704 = 0.2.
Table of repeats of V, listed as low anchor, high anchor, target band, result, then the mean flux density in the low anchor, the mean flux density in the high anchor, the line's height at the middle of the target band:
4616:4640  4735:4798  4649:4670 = 0.5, 213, 211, 213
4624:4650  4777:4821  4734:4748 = 0.3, 211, 216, 214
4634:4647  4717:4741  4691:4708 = 0.5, 210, 212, 211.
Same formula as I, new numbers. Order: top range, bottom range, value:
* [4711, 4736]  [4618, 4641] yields 1.04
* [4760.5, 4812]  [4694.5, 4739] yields 1.06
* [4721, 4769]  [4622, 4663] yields 1.03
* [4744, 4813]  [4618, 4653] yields 1.07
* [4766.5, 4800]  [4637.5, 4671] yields 1.08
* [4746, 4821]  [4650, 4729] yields 1.06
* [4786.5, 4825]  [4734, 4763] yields 1.05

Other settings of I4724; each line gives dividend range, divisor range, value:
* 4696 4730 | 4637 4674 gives 1.03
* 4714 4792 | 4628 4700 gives 1.04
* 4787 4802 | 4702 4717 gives 1.09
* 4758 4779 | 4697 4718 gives 1.06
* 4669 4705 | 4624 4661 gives 1.01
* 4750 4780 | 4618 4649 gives 1.05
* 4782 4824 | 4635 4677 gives 1.10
